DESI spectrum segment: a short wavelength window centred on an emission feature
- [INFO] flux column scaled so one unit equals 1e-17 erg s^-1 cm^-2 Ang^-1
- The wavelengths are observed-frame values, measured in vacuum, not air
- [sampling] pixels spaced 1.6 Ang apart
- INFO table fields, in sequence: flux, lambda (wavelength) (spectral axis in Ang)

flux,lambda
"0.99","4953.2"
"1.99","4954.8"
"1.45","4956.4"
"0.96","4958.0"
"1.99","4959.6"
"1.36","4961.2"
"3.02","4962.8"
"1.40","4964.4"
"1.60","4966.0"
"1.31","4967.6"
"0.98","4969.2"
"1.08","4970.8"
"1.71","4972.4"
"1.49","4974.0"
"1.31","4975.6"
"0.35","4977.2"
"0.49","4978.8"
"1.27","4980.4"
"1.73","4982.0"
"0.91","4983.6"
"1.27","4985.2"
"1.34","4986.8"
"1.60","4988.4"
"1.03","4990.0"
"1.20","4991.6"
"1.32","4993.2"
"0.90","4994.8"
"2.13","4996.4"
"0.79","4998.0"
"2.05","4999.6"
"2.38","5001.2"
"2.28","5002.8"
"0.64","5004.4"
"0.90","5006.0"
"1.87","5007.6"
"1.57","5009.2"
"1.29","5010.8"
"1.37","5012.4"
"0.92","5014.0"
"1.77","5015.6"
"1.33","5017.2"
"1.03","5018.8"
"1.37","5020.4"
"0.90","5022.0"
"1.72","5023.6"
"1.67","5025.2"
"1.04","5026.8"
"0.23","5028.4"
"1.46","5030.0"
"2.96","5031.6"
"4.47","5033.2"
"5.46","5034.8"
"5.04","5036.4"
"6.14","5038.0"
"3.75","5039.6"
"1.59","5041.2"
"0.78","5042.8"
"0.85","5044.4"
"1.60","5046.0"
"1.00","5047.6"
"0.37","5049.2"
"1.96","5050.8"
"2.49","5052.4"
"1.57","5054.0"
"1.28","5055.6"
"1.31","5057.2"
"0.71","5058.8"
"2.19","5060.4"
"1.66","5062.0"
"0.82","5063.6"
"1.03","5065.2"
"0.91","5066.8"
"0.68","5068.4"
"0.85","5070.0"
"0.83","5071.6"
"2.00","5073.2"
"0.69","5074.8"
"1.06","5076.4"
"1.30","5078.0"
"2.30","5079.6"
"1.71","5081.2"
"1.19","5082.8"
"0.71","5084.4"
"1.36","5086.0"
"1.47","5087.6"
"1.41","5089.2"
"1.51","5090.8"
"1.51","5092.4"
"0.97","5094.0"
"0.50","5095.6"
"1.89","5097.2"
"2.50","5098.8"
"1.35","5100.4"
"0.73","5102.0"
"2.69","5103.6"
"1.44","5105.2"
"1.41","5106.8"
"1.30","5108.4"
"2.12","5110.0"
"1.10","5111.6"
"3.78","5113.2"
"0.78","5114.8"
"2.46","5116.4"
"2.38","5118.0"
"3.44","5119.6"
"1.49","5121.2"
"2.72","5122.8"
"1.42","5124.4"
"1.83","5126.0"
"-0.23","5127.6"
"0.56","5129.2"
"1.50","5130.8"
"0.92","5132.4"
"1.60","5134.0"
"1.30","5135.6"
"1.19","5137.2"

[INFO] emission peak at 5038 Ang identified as [O II]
